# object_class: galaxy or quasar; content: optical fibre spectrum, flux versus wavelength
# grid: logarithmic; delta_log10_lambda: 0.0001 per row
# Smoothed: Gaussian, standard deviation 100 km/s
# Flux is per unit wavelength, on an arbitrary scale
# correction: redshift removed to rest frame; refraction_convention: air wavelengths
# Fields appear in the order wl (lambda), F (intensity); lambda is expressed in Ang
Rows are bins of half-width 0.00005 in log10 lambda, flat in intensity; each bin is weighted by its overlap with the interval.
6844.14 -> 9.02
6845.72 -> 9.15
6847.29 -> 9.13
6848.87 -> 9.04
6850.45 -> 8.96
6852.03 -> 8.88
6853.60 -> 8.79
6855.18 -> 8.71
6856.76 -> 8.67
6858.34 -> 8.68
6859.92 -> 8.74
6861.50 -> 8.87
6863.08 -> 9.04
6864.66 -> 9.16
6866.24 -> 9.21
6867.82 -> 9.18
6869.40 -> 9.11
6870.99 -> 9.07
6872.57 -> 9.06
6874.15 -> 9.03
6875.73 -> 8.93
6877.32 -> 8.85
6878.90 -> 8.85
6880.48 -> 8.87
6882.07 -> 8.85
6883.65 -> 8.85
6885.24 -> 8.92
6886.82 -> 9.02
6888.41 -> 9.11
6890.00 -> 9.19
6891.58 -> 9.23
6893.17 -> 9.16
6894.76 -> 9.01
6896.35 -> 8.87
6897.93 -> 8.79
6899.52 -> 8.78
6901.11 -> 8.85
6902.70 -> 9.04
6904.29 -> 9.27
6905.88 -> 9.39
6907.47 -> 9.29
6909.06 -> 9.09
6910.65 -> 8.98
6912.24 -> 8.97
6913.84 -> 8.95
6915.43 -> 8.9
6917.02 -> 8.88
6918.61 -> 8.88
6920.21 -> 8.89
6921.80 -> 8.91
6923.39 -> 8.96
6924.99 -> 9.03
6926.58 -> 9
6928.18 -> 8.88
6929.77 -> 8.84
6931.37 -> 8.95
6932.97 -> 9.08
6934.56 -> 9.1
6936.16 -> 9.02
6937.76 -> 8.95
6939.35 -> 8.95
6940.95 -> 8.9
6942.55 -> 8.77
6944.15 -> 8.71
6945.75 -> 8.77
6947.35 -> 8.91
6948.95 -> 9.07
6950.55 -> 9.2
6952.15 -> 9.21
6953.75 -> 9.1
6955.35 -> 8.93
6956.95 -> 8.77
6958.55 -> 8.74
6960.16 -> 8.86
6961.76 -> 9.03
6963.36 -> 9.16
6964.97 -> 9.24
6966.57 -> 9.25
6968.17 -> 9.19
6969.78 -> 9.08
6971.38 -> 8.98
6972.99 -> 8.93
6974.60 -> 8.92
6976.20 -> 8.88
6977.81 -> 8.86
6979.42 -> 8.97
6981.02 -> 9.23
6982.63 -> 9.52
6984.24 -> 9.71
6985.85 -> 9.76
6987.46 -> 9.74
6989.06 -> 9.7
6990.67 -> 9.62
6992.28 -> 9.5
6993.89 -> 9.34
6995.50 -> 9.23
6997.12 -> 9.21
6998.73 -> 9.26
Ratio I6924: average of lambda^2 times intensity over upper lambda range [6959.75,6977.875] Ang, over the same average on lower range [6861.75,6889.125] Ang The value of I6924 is 1.0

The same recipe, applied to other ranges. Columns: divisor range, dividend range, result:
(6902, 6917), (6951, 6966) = 1.01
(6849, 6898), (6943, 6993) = 1.05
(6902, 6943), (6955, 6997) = 1.04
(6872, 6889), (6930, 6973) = 1.03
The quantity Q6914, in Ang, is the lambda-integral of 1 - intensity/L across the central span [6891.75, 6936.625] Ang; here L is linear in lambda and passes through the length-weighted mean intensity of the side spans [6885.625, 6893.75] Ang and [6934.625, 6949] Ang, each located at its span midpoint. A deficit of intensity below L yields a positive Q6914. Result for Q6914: 0.1 Ang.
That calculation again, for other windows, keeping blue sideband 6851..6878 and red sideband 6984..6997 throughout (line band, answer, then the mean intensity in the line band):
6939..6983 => 1.90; 9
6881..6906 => 0.20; 9.01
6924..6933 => 0.29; 8.94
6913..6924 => 0.35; 8.91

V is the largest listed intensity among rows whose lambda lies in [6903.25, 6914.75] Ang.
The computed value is 9.39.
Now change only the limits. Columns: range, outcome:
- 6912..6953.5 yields 9.21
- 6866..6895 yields 9.23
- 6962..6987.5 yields 9.76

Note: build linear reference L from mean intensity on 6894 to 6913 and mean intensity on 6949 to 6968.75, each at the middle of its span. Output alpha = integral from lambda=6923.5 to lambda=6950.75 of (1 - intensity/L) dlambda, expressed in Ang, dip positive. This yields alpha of 0.3 Ang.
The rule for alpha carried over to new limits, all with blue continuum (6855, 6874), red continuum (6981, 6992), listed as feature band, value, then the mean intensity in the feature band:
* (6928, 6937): 0.34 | 8.98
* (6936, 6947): 0.62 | 8.86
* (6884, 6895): 0.02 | 9.08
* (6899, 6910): 0.09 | 9.11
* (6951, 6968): 0.80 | 9.04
